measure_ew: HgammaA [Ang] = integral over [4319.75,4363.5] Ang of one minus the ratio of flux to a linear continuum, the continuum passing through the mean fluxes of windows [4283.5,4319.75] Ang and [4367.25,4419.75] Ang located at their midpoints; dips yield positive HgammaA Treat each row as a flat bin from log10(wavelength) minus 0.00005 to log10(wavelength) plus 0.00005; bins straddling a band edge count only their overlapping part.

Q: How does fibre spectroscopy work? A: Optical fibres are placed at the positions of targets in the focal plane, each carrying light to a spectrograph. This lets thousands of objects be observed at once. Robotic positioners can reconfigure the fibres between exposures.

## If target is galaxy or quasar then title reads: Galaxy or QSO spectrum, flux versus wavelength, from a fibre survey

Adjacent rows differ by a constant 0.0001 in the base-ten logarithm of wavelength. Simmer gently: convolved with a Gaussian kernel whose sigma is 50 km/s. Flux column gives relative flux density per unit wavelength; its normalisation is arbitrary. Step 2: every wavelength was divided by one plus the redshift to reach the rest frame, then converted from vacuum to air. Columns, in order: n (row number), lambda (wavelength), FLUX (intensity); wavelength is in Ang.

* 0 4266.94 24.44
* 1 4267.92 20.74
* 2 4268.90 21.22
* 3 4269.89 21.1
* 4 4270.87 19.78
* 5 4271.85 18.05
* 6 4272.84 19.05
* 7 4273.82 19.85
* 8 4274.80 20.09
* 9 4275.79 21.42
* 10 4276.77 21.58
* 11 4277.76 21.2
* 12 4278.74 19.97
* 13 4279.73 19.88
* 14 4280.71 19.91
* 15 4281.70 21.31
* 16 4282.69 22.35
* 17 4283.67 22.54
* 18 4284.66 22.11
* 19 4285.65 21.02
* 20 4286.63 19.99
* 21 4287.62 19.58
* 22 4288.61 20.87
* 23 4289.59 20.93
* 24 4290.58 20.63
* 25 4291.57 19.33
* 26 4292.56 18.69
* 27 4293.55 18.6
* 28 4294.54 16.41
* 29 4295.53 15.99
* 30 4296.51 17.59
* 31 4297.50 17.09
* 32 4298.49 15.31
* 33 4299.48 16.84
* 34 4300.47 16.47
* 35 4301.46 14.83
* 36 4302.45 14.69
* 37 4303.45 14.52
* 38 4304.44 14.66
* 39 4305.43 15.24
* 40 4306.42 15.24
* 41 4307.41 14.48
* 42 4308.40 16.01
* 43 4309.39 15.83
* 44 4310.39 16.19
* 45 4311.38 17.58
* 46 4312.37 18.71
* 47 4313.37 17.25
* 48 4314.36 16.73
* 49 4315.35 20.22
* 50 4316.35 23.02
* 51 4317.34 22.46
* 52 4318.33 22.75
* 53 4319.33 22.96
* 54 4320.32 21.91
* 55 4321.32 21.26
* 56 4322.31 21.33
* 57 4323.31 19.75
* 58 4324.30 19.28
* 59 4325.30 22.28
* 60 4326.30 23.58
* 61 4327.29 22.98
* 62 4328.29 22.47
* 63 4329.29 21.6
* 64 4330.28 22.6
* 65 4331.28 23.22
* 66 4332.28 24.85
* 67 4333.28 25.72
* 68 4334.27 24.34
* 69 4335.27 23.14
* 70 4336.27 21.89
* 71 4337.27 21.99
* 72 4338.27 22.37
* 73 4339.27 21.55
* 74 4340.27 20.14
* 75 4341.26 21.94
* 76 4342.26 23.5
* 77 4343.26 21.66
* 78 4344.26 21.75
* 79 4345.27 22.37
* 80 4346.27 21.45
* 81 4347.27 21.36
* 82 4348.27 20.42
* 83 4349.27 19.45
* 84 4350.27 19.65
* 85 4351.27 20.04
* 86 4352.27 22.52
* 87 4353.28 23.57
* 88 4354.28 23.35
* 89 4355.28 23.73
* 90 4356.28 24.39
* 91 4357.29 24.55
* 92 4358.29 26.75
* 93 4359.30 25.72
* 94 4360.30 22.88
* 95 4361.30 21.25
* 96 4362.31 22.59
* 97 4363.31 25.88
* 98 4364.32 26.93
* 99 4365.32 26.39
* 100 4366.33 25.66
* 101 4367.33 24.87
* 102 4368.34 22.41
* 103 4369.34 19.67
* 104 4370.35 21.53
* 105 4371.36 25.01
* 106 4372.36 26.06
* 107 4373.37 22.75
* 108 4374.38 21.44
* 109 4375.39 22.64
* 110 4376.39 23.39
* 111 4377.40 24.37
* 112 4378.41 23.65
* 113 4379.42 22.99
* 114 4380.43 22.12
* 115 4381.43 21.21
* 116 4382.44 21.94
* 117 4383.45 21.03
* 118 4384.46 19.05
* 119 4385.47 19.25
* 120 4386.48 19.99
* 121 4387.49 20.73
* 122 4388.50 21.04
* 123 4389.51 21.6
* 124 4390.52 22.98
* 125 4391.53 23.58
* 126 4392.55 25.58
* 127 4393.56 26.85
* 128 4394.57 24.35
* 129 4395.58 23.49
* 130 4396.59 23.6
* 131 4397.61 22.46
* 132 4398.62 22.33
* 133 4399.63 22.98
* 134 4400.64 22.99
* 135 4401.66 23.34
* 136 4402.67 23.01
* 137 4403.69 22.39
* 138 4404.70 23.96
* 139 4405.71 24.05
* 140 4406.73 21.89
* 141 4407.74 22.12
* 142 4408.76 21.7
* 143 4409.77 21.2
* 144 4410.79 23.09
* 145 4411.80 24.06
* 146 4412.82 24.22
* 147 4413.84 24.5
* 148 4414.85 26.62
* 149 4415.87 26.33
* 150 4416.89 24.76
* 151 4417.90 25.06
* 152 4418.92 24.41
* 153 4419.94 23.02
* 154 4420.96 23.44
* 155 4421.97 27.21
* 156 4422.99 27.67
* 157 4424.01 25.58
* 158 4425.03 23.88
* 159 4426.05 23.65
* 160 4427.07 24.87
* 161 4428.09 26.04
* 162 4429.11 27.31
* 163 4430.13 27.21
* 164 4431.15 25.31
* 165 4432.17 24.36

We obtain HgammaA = -4.76 Ang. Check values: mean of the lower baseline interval 18.1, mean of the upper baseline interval 23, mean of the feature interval 22.5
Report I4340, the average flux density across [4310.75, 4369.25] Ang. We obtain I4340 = 22.3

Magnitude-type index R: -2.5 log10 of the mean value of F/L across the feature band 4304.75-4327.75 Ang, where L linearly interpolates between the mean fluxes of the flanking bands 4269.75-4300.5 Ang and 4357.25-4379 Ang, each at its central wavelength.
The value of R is 0.10 mag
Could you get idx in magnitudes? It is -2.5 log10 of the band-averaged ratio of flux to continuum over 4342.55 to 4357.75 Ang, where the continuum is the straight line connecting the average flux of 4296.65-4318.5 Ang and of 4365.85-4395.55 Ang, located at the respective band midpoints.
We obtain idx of -0.087 mag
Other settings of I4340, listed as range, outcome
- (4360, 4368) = 24.6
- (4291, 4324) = 17.9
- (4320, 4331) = 21.8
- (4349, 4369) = 23.7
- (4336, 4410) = 22.7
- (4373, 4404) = 22.5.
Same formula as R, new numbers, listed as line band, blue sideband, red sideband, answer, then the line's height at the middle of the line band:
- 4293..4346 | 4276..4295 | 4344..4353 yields 0.05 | 20.7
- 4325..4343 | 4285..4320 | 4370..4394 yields -0.15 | 19.8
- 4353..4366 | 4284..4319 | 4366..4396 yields -0.15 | 21.4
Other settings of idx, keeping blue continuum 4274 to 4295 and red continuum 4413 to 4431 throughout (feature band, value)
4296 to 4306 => 0.31 mag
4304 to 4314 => 0.30 mag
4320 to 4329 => 0.01 mag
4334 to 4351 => 0.04 mag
